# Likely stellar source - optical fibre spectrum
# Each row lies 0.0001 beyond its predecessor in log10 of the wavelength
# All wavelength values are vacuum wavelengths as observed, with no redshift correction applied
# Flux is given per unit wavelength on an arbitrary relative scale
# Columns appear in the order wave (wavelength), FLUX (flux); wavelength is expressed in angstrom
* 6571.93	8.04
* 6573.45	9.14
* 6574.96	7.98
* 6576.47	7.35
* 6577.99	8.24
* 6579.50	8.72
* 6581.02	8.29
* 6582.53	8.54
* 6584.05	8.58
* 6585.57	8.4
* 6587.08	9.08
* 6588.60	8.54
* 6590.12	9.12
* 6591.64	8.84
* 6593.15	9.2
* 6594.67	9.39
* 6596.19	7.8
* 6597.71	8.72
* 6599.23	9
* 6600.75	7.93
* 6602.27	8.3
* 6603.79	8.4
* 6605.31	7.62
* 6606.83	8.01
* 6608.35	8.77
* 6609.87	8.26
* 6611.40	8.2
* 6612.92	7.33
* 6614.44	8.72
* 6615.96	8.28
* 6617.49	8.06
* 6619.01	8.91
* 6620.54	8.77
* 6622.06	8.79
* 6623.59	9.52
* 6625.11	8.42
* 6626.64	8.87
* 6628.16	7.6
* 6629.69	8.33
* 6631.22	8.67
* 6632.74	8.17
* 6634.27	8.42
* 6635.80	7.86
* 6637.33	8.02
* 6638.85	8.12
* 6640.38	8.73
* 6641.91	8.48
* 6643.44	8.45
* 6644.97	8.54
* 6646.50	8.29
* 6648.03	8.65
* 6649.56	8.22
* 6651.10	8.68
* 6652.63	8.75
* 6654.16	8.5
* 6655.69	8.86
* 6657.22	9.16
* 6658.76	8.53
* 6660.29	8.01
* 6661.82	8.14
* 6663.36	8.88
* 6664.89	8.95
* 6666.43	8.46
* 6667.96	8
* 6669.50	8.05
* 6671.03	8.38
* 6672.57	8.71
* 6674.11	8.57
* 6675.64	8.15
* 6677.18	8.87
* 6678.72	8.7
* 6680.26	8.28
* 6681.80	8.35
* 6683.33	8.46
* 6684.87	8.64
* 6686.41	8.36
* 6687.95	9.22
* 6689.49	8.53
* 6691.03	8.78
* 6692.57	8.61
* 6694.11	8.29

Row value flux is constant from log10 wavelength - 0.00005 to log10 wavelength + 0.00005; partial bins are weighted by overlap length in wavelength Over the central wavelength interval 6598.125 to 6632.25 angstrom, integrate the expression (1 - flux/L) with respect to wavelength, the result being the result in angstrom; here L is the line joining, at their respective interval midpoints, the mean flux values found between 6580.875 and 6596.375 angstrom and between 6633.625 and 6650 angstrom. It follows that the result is 0.6 angstrom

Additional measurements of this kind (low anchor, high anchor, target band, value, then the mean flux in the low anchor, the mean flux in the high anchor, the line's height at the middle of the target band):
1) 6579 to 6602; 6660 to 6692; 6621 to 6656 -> 0.43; 8.67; 8.51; 8.58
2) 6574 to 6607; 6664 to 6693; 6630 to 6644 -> 0.30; 8.47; 8.53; 8.5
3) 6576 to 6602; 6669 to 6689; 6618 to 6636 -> 0.03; 8.58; 8.53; 8.56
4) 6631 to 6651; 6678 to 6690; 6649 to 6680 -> -0.19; 8.36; 8.57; 8.47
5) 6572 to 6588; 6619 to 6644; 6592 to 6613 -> 0.11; 8.41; 8.47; 8.44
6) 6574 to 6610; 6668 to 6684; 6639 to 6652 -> -0.07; 8.47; 8.43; 8.45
